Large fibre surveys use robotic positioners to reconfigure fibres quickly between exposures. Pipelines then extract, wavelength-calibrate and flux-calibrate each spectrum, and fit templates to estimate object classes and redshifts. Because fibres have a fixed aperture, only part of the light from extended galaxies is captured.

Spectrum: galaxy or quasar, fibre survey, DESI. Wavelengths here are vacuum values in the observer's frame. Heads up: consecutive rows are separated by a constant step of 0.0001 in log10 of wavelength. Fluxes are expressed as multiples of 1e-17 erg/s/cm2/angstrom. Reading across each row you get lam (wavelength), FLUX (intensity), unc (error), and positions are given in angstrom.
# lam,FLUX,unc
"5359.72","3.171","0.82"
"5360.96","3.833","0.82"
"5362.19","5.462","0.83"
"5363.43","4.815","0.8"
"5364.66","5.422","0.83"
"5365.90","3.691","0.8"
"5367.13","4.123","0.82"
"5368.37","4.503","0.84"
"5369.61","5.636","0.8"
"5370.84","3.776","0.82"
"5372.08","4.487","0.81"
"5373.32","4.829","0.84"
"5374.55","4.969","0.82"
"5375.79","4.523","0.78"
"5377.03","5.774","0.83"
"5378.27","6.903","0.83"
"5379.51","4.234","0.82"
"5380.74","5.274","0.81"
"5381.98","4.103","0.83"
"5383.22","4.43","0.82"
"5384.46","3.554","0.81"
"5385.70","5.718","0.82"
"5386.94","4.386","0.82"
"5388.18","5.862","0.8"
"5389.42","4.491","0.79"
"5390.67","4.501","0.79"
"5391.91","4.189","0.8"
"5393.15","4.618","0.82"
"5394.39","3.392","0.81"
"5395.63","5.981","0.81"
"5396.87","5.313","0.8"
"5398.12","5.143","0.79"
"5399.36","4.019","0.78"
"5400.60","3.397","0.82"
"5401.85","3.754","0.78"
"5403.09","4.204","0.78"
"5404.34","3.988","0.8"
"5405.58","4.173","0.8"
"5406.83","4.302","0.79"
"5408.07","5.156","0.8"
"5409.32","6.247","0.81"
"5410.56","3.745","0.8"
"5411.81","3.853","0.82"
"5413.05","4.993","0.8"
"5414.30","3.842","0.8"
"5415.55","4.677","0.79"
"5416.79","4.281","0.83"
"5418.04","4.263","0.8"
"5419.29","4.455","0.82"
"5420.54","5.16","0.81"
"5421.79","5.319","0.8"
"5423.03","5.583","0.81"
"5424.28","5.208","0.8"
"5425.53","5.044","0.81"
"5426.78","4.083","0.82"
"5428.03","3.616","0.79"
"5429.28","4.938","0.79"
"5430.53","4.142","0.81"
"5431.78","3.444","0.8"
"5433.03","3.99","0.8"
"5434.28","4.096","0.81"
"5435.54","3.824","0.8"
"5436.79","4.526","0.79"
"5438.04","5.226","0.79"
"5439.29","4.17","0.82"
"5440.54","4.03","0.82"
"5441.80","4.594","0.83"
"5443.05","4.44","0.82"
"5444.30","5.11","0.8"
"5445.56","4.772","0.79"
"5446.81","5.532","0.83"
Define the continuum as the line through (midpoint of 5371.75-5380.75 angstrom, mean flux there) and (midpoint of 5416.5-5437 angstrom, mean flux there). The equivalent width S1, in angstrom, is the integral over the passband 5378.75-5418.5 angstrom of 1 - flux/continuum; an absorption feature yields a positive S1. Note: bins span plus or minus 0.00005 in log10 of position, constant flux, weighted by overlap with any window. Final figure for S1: 2.7 angstrom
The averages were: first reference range 5.14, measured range 4.51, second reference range 4.47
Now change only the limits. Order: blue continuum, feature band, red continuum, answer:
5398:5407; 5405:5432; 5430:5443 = -3.0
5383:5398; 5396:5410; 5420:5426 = 1.1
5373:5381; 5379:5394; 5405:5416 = 1.3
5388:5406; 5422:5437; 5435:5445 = 0.3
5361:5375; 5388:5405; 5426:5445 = 0.2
